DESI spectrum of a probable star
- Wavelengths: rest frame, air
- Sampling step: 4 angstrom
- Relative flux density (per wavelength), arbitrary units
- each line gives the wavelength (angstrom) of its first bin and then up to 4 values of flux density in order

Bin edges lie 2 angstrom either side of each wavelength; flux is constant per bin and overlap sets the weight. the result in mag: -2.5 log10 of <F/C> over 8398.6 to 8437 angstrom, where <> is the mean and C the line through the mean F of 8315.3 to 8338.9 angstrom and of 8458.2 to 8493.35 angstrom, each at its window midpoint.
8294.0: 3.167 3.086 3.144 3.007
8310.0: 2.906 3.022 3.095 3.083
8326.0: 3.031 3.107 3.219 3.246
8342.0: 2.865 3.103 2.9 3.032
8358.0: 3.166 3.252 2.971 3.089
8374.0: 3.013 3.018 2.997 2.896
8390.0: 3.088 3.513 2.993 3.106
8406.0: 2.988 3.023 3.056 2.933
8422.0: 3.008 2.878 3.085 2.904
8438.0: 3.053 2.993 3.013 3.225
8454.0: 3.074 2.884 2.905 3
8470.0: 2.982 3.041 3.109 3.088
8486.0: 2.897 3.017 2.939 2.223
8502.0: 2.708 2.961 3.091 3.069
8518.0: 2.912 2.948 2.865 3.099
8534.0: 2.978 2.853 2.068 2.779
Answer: 0.02 mag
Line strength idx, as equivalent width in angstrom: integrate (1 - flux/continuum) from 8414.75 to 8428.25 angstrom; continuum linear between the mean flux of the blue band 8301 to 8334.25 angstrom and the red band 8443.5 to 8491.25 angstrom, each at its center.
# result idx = 0.3 angstrom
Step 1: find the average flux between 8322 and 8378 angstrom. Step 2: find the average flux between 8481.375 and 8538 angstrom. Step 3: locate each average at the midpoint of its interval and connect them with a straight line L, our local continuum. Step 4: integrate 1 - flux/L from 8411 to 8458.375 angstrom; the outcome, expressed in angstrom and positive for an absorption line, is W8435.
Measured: -0.44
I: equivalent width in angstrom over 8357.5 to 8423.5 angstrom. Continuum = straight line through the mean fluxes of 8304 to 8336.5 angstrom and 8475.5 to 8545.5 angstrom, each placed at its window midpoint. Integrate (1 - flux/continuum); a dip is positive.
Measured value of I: -1.59 angstrom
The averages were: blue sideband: 3.06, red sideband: 2.87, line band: 3.06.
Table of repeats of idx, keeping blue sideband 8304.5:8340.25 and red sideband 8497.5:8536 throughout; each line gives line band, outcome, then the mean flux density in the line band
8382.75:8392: 0.1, 2.99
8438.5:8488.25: -1.0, 3.02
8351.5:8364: -0.4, 3.14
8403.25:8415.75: -0.1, 3.03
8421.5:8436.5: 0.1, 2.97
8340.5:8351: 0.3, 2.97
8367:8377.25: 0.0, 3.04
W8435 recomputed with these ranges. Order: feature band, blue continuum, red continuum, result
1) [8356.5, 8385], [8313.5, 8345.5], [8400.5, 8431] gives -0.2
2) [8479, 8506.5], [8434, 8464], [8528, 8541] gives 1.1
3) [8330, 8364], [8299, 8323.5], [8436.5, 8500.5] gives -0.8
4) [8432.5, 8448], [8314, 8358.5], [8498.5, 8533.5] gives 0.0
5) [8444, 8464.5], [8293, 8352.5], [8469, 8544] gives -0.6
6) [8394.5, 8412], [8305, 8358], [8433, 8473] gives -0.3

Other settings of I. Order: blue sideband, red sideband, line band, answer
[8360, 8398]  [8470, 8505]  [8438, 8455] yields -0.64 angstrom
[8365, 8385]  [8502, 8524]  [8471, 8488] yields -0.29 angstrom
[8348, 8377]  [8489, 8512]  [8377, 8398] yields -0.57 angstrom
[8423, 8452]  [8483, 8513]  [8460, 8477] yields -0.33 angstrom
